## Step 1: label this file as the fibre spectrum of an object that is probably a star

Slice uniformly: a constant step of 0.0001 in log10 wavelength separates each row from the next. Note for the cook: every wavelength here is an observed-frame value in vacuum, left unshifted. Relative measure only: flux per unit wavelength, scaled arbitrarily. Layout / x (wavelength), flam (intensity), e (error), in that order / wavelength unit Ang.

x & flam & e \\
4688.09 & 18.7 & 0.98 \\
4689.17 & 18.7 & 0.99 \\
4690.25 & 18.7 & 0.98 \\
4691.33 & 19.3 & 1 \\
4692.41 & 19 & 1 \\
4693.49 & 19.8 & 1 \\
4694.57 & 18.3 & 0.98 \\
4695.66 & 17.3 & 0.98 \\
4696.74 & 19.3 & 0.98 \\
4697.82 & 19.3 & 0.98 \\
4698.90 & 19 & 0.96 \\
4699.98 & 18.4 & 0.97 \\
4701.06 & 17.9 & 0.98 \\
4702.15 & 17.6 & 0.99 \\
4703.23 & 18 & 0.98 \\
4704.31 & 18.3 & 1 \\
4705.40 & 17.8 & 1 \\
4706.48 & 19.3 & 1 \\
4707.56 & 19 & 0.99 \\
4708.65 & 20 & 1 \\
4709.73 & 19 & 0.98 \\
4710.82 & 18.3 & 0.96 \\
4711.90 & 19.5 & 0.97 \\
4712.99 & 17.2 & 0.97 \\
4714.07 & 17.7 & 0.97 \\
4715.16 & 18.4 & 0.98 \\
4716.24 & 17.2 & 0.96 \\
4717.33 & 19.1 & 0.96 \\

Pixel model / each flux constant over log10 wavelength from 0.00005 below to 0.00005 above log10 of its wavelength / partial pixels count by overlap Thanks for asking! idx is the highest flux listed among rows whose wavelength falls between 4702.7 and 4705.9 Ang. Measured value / 18.3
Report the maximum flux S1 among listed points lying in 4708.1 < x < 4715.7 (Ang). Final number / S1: 20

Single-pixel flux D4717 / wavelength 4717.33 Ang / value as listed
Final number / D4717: 19.1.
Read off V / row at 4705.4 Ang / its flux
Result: 17.8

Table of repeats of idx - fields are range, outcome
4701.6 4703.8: 18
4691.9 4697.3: 19.8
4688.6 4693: 19.3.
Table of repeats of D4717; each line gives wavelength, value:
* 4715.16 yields 18.4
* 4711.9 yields 19.5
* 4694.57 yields 18.3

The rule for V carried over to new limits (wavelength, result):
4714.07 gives 17.7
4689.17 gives 18.7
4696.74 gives 19.3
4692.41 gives 19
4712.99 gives 17.2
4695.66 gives 17.3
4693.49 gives 19.8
